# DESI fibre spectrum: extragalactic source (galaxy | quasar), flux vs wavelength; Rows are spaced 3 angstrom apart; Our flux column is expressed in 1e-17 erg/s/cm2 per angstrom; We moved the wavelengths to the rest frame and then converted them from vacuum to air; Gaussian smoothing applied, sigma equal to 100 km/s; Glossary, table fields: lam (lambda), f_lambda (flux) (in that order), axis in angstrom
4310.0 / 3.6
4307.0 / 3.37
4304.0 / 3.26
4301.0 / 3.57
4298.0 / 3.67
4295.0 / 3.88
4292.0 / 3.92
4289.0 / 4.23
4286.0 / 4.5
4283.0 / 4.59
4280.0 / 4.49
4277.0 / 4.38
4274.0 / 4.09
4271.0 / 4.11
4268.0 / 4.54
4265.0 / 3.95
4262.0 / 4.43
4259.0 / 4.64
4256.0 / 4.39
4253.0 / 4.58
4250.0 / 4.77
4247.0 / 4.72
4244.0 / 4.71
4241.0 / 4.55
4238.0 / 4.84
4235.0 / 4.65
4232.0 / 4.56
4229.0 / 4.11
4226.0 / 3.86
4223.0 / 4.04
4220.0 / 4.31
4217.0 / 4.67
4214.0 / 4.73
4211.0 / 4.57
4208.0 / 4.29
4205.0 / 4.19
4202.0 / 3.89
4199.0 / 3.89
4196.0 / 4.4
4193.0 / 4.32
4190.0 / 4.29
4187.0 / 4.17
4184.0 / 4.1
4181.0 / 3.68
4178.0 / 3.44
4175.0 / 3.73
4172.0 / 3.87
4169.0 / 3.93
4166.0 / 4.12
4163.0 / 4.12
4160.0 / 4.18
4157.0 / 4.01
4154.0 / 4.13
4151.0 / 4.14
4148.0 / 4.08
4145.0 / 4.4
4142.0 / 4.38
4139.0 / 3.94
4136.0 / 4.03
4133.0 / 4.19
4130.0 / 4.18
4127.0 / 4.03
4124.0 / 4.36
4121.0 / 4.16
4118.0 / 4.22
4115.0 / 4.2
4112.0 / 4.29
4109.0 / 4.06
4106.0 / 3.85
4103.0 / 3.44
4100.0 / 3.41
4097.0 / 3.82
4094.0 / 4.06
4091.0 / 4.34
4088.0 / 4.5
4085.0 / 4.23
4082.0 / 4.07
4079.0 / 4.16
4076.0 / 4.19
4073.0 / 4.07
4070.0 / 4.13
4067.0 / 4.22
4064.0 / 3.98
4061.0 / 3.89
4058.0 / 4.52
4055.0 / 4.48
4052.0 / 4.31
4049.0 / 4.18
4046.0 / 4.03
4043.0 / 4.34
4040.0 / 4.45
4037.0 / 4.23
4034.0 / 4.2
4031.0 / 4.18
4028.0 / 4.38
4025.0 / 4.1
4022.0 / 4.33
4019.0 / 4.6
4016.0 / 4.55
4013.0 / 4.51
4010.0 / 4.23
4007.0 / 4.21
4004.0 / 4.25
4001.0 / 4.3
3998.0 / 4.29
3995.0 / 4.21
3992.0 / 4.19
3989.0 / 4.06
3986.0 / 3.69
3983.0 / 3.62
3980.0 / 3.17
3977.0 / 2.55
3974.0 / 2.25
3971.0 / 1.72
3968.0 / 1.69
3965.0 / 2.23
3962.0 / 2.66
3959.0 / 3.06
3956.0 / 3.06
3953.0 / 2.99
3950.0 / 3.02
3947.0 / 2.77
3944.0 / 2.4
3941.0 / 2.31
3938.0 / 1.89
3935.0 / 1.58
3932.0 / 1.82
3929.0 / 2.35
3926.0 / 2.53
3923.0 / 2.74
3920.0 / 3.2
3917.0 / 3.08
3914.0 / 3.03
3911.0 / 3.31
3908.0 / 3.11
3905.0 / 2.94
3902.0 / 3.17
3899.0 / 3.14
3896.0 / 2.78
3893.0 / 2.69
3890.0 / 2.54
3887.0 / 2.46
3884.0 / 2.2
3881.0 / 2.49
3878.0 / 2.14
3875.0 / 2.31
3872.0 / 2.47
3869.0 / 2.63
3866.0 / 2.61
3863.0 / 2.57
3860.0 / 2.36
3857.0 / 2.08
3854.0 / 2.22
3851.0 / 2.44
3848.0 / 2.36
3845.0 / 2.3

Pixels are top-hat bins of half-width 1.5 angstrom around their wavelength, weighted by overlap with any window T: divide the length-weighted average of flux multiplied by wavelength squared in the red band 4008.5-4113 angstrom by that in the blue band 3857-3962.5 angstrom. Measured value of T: 1.7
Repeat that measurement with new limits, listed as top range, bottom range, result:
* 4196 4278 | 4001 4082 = 1.13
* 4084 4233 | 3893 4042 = 1.37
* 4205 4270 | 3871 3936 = 1.98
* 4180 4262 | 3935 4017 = 1.53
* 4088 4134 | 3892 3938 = 1.63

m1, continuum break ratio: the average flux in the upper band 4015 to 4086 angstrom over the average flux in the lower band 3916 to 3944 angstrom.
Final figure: 1.78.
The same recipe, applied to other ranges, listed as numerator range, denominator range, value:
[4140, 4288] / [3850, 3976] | 1.68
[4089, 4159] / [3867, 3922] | 1.48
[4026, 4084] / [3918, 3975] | 1.72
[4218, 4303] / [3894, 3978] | 1.65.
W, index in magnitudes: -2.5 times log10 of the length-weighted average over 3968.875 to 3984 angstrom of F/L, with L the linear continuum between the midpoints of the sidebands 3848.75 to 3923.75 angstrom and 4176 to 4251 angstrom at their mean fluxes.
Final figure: 0.203 mag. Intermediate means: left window 2.66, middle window 2.59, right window 4.3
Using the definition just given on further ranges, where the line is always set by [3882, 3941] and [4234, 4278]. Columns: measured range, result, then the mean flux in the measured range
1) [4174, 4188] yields 0.08 mag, 3.81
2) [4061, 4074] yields -0.17 mag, 4.08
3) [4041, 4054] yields -0.25 mag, 4.23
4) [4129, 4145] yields -0.08 mag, 4.17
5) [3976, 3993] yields -0.17 mag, 3.56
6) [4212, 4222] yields -0.06 mag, 4.54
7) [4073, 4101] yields -0.15 mag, 4.1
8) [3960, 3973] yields 0.36 mag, 2.12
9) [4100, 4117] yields -0.06 mag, 3.93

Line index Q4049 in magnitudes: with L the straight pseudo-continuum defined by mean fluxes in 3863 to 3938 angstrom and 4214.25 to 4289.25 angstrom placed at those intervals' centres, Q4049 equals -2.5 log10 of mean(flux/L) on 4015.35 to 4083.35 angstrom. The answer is -0.24 mag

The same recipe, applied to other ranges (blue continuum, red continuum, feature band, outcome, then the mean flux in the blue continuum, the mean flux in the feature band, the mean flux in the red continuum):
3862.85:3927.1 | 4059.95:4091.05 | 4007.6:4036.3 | -0.16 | 2.74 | 4.33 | 4.16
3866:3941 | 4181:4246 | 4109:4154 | -0.08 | 2.6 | 4.18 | 4.33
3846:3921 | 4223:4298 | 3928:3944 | 0.39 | 2.65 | 2.02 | 4.37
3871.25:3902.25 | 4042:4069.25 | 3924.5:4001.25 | 0.18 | 2.56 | 2.84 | 4.21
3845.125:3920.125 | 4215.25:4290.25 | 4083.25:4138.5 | -0.09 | 2.64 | 4.07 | 4.43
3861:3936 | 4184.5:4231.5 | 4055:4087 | -0.18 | 2.64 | 4.17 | 4.25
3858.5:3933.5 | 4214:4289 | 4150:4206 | 0.01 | 2.67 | 4.03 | 4.44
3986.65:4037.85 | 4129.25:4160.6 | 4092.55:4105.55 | 0.14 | 4.27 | 3.69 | 4.15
